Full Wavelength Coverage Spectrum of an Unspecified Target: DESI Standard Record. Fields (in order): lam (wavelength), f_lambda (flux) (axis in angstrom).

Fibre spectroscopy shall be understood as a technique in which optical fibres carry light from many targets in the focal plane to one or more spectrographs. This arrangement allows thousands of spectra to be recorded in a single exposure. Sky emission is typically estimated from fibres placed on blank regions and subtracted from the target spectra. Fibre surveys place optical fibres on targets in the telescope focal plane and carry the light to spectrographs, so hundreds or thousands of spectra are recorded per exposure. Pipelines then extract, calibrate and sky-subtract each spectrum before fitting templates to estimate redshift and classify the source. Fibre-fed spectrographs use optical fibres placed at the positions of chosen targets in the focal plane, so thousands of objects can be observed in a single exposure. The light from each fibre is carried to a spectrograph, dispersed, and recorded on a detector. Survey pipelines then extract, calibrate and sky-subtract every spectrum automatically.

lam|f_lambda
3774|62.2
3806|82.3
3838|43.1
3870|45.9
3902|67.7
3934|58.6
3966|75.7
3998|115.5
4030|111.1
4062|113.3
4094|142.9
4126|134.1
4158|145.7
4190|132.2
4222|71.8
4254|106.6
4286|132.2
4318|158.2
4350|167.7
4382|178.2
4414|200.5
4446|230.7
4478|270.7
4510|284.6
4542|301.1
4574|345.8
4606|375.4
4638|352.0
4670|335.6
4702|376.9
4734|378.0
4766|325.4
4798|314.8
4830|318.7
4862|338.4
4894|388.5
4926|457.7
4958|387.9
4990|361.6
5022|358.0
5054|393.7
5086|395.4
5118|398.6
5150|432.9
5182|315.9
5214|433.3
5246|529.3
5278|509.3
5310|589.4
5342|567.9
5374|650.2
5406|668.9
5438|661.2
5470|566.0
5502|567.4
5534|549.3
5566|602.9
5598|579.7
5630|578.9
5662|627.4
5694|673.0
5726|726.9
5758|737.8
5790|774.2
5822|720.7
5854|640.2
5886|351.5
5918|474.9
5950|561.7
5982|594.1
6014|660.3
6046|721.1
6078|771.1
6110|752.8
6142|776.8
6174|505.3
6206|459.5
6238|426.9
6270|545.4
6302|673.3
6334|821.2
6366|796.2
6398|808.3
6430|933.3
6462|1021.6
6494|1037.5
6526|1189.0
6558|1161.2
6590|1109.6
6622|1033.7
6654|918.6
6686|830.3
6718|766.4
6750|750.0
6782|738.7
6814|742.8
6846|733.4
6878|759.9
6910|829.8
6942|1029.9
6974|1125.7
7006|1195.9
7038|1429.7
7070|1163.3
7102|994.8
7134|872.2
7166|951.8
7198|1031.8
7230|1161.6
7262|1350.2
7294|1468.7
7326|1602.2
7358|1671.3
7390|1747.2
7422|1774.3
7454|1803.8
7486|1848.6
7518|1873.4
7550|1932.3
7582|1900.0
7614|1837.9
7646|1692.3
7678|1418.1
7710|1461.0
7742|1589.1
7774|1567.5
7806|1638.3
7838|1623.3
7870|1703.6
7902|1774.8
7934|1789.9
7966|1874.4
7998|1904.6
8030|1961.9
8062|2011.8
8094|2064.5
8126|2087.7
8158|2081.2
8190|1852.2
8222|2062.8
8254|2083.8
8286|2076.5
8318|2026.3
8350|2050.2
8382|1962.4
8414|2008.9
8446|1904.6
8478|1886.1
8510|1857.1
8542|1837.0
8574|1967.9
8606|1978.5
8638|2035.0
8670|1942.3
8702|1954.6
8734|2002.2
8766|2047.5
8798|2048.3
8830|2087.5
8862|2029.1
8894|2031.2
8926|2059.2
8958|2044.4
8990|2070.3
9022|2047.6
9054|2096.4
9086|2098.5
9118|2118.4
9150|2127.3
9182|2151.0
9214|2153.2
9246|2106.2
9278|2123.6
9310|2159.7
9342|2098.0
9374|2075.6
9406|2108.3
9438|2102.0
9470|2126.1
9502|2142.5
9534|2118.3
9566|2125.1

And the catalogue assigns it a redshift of 0.00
